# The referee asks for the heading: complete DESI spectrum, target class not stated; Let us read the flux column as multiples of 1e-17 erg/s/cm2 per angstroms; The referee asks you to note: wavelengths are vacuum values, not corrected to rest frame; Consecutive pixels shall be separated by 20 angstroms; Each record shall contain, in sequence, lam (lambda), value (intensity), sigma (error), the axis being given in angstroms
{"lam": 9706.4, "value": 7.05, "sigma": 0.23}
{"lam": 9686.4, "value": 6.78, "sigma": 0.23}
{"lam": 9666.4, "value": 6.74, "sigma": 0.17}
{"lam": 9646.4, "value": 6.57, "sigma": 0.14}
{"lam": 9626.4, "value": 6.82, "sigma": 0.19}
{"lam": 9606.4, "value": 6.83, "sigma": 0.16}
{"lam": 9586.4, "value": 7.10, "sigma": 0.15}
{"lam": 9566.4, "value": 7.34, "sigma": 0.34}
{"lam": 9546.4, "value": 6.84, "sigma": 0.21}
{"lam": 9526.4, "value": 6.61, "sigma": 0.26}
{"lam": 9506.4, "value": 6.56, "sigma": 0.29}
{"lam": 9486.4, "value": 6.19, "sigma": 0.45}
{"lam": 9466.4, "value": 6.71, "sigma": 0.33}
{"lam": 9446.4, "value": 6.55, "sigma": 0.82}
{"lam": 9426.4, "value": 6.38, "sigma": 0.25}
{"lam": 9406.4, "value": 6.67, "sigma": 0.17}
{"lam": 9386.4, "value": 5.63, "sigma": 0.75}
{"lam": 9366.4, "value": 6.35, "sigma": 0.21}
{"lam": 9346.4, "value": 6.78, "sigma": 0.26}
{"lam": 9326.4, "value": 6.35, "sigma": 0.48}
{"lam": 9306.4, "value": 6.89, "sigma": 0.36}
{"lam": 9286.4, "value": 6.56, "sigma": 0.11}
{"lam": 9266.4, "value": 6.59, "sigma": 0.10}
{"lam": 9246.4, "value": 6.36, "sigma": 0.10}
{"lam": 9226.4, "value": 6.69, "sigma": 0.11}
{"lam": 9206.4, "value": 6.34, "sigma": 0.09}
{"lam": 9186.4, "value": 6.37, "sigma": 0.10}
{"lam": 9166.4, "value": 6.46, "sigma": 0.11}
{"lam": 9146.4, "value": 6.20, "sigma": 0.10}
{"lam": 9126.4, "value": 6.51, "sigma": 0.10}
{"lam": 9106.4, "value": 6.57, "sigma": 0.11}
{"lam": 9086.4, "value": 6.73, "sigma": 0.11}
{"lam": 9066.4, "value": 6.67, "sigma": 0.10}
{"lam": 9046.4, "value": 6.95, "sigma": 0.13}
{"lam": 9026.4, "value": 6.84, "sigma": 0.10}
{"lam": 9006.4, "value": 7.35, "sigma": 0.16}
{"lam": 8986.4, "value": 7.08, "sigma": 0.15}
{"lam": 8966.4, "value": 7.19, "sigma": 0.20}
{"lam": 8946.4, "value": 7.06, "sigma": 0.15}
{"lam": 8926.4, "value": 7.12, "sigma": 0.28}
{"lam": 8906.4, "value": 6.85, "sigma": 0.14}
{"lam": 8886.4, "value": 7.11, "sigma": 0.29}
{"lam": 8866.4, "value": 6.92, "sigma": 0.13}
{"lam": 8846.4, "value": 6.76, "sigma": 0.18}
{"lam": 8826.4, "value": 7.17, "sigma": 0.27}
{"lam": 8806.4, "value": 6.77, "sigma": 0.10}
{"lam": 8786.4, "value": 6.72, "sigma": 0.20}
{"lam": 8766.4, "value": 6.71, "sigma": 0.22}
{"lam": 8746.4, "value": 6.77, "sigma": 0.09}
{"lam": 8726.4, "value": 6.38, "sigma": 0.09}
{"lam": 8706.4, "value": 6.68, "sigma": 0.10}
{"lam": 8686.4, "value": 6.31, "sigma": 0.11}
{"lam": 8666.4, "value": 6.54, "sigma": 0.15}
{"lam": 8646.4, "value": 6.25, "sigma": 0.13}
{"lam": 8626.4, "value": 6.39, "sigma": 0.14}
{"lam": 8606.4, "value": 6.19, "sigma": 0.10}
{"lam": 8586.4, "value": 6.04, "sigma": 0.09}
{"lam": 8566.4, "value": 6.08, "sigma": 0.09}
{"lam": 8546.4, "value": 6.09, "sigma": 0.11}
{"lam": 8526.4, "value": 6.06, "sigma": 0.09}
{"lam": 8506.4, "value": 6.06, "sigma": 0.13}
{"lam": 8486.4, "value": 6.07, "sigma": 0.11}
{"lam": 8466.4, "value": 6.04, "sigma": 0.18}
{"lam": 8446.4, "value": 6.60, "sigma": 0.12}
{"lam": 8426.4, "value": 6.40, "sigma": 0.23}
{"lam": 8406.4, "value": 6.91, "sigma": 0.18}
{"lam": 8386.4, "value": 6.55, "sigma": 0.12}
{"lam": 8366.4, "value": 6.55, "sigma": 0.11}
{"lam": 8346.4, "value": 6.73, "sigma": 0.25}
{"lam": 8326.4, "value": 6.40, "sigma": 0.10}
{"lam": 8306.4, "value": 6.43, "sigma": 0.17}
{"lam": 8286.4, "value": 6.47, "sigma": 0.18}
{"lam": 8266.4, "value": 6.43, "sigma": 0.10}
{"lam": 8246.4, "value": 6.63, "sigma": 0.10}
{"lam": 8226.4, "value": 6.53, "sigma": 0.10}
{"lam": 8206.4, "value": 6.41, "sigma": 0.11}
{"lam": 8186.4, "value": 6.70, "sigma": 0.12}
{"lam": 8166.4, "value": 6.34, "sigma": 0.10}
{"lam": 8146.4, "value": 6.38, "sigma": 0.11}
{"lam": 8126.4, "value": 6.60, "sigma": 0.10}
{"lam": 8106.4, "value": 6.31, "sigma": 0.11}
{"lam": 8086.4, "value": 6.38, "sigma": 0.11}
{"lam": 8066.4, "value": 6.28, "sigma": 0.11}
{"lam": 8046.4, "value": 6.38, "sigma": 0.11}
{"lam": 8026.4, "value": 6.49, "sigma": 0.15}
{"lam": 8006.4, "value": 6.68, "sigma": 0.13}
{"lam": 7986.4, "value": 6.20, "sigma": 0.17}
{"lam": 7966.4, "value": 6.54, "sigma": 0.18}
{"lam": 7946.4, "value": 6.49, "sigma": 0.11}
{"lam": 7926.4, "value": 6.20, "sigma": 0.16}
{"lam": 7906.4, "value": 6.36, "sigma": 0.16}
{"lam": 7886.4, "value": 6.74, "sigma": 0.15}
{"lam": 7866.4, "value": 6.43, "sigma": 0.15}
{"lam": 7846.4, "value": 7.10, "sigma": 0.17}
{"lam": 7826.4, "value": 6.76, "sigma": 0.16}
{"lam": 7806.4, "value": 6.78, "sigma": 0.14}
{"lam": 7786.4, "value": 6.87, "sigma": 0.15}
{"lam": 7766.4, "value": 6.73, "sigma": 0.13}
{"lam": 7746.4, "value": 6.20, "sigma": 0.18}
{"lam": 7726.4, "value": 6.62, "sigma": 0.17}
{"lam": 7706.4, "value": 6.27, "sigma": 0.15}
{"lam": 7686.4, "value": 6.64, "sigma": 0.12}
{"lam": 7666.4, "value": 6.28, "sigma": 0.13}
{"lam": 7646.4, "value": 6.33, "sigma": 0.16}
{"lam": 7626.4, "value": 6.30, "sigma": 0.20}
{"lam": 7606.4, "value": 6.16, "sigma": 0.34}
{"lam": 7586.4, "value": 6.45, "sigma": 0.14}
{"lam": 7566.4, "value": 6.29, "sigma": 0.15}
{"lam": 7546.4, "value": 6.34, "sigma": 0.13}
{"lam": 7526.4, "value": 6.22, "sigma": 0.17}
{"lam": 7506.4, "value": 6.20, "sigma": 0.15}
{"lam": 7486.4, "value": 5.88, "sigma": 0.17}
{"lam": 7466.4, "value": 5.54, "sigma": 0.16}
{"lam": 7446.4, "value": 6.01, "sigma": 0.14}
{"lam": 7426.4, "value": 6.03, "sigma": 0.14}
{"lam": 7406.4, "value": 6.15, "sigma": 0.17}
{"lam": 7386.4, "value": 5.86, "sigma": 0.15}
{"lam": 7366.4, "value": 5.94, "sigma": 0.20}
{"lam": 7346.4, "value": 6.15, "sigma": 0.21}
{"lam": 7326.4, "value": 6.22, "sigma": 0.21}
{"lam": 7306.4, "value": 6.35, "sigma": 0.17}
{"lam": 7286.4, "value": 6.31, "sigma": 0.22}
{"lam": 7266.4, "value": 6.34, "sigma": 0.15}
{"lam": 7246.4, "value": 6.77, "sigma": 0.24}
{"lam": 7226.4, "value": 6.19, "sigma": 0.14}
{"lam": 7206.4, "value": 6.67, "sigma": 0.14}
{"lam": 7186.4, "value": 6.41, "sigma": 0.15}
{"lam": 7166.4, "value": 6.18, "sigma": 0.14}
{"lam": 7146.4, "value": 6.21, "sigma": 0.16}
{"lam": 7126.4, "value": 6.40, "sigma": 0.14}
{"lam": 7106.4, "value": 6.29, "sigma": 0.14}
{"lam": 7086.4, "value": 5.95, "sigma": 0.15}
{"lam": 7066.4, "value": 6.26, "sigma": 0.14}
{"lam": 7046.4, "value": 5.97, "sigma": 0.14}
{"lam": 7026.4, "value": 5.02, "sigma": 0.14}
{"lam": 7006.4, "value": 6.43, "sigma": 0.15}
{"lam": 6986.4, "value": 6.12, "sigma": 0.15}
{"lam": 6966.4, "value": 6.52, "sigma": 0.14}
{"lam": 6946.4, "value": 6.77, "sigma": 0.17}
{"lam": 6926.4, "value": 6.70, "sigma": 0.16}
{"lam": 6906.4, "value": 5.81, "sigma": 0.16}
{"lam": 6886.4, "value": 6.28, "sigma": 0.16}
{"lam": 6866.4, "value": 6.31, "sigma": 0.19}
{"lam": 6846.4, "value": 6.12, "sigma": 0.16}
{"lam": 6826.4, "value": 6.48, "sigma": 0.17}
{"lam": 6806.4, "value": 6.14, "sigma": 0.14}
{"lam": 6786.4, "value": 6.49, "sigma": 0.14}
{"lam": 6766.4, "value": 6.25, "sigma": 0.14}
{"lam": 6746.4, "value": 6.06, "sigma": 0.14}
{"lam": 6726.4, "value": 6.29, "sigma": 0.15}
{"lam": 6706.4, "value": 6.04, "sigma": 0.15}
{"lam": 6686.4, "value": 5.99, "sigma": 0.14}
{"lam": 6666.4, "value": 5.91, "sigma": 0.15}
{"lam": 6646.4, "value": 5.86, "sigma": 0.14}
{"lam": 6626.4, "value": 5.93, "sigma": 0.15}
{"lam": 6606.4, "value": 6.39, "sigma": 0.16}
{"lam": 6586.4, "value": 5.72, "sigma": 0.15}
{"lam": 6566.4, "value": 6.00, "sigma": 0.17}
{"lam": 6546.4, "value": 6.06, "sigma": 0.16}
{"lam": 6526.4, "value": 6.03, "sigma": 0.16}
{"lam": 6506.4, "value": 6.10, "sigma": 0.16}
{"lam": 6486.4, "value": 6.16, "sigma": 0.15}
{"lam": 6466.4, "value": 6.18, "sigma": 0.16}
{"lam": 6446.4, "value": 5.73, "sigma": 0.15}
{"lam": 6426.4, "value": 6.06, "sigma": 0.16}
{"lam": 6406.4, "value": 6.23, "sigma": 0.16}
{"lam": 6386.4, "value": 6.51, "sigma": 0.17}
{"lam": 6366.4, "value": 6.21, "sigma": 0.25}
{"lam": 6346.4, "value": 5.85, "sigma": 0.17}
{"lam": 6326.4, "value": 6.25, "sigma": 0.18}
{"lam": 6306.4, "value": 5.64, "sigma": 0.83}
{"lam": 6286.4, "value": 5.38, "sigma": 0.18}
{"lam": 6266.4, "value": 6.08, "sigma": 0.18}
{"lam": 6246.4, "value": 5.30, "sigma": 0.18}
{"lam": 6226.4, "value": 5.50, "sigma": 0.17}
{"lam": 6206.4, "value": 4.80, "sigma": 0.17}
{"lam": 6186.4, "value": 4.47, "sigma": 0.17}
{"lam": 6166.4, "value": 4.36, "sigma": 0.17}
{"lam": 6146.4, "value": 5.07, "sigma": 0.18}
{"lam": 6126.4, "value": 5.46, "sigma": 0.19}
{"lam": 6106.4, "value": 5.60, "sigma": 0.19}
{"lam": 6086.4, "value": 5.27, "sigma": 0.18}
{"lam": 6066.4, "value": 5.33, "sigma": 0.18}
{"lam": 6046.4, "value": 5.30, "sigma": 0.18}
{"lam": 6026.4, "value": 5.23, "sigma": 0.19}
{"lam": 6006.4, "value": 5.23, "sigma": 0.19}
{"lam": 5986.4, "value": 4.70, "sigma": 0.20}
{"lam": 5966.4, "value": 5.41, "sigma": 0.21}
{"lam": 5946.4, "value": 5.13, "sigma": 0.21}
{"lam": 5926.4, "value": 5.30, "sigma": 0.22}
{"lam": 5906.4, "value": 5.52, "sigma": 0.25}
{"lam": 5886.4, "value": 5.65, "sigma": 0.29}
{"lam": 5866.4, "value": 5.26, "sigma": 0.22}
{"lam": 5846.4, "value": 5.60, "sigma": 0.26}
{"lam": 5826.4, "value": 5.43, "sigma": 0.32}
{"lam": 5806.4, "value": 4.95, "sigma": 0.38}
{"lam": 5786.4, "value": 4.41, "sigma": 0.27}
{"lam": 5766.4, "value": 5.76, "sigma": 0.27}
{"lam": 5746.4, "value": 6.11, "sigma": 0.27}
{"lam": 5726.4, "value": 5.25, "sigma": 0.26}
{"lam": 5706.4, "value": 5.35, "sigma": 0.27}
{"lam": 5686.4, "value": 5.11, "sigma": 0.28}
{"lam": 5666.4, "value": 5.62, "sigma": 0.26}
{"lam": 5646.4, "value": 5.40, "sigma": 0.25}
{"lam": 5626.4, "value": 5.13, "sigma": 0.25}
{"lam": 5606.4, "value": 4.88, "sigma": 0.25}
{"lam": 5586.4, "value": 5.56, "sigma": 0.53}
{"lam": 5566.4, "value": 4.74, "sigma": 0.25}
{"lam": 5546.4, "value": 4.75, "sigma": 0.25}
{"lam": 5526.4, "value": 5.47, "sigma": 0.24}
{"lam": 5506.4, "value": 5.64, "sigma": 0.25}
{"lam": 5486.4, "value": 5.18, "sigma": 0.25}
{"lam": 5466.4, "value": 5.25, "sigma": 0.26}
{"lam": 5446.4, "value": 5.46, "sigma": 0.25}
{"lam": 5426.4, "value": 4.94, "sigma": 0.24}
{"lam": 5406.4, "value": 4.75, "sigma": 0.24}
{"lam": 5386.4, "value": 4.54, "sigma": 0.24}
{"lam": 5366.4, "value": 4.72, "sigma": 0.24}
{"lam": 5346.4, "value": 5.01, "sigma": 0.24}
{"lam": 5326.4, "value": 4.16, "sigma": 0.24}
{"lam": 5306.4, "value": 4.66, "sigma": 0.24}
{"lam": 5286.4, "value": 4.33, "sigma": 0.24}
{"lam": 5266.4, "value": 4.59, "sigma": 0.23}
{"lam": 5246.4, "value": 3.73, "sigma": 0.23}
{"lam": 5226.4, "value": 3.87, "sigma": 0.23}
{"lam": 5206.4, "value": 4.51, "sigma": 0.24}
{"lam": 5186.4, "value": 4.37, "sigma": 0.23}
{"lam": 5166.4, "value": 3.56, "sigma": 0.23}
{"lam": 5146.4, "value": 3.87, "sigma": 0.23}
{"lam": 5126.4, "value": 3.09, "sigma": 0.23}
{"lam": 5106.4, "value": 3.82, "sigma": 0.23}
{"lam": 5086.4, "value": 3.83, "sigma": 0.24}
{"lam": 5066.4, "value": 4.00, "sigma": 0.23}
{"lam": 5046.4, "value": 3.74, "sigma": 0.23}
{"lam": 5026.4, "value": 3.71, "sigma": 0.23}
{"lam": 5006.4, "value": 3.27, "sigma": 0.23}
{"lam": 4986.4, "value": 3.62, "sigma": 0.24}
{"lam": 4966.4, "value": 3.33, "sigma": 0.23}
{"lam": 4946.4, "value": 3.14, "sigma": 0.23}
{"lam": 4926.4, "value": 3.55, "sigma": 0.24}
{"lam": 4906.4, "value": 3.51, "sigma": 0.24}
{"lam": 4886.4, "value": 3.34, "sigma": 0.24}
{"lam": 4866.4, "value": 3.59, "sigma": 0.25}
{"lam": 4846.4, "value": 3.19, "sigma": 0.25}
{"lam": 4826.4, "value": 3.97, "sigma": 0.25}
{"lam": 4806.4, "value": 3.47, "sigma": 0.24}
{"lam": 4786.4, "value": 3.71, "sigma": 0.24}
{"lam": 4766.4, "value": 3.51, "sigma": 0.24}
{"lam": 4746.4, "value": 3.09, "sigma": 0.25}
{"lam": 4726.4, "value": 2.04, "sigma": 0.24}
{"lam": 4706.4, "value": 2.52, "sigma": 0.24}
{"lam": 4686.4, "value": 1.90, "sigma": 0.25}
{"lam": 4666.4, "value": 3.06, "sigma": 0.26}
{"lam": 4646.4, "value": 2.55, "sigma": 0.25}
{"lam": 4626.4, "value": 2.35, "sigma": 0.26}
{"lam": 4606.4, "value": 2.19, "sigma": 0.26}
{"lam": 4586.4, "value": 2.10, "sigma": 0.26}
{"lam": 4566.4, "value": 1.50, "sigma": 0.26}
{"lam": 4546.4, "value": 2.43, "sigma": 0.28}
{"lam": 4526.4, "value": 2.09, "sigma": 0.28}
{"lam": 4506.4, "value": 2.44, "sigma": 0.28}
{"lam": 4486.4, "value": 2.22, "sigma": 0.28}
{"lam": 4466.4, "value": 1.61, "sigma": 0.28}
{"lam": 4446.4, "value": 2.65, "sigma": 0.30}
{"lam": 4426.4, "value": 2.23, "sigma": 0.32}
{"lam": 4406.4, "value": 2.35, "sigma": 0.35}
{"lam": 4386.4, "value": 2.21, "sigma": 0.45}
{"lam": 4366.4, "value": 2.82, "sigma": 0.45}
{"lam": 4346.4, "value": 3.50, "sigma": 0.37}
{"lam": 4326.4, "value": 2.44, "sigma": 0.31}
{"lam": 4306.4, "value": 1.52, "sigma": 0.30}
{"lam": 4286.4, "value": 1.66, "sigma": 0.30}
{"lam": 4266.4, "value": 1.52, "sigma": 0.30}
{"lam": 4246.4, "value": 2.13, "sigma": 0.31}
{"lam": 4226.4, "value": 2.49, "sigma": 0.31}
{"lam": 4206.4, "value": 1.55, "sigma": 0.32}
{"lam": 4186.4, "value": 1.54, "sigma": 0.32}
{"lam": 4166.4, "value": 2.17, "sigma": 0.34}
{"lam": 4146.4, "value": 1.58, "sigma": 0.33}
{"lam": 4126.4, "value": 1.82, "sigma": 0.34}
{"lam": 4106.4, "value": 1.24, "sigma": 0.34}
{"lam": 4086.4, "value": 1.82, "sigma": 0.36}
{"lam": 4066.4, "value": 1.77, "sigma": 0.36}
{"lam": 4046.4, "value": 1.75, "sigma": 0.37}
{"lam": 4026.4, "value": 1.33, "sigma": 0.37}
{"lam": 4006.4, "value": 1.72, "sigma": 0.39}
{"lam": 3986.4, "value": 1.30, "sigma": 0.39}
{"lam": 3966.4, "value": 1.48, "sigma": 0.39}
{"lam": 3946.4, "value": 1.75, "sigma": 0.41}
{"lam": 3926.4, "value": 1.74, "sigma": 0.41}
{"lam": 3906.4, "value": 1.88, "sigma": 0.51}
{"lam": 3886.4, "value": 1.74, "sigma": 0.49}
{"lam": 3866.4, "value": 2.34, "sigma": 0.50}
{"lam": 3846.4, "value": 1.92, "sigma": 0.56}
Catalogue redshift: 0.192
